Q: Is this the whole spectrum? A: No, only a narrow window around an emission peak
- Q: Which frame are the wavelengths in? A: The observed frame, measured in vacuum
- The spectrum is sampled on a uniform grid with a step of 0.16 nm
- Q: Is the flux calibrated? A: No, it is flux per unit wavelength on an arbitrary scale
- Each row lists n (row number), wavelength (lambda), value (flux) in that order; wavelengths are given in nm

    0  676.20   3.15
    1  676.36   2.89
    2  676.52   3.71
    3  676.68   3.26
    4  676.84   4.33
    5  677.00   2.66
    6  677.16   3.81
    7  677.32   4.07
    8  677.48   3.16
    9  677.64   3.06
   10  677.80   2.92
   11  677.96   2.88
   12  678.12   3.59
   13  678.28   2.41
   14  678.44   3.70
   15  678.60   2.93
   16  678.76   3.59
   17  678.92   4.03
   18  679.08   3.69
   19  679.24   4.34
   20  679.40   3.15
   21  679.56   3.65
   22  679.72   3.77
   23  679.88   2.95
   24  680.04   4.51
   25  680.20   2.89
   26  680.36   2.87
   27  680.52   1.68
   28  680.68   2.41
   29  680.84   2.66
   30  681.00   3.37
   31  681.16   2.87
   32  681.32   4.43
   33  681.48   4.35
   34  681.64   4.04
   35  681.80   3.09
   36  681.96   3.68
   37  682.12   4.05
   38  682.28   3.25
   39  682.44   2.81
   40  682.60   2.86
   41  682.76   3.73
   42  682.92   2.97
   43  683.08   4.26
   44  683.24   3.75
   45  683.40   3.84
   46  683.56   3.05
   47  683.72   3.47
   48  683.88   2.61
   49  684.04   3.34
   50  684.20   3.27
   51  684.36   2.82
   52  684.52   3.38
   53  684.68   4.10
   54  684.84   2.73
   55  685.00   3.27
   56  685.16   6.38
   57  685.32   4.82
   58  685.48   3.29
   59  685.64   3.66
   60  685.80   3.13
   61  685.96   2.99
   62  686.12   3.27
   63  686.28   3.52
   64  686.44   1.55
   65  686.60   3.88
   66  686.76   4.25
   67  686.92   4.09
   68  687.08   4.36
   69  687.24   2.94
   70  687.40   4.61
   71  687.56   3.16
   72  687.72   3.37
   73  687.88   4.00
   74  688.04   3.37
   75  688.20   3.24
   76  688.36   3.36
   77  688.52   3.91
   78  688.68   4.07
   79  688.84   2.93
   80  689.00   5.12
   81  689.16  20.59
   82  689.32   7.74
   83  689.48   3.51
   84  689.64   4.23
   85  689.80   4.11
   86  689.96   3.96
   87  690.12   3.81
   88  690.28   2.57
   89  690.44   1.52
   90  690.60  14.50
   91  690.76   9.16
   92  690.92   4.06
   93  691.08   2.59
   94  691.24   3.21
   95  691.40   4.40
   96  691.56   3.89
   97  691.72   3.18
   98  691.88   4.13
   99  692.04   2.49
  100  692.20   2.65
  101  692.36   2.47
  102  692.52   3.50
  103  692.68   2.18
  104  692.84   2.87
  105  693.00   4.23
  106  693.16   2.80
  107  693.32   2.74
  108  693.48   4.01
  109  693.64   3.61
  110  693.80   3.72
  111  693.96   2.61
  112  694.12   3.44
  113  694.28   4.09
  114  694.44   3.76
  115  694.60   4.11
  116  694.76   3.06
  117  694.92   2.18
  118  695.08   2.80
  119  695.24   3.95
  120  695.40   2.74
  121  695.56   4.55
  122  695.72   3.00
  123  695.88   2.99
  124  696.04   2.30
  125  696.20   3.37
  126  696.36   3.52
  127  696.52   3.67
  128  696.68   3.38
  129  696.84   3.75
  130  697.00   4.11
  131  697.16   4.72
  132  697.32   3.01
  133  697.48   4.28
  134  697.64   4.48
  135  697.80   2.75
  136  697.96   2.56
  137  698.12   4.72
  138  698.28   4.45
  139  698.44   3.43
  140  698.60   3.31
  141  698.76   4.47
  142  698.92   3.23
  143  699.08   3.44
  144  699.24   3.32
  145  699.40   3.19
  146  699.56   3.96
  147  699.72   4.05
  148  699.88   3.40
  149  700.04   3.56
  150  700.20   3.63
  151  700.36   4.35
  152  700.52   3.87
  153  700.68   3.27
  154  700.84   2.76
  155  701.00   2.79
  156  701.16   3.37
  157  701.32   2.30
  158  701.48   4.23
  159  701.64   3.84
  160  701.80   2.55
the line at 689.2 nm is [S II]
